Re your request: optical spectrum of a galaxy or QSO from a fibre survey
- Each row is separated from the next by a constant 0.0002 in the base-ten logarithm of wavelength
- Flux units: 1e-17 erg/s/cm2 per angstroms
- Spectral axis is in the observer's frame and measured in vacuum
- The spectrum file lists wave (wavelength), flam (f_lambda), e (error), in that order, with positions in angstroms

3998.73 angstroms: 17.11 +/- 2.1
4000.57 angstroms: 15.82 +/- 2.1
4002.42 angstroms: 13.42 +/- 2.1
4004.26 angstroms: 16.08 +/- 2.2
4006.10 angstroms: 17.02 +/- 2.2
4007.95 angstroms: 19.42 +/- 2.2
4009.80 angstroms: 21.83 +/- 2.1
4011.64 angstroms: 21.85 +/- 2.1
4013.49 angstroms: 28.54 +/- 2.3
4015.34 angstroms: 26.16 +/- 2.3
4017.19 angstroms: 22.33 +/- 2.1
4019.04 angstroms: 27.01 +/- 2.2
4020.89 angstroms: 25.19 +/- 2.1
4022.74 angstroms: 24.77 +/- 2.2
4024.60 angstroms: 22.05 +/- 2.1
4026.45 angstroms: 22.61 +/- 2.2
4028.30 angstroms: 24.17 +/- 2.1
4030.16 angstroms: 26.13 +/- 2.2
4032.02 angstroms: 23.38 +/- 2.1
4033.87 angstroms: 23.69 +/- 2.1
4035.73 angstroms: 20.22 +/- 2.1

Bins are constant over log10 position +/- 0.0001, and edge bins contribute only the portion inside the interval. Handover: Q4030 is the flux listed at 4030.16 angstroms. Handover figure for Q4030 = 26.13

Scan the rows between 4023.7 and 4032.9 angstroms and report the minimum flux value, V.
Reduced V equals 22.05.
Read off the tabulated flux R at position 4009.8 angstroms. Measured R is 21.83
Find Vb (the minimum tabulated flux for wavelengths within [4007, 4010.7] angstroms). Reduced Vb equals 19.42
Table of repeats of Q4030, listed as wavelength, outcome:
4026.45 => 22.61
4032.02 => 23.38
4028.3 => 24.17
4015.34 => 26.16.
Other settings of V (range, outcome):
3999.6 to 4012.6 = 13.42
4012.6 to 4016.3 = 26.16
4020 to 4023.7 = 24.77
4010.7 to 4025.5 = 21.85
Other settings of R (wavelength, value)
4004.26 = 16.08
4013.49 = 28.54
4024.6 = 22.05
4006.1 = 17.02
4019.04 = 27.01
